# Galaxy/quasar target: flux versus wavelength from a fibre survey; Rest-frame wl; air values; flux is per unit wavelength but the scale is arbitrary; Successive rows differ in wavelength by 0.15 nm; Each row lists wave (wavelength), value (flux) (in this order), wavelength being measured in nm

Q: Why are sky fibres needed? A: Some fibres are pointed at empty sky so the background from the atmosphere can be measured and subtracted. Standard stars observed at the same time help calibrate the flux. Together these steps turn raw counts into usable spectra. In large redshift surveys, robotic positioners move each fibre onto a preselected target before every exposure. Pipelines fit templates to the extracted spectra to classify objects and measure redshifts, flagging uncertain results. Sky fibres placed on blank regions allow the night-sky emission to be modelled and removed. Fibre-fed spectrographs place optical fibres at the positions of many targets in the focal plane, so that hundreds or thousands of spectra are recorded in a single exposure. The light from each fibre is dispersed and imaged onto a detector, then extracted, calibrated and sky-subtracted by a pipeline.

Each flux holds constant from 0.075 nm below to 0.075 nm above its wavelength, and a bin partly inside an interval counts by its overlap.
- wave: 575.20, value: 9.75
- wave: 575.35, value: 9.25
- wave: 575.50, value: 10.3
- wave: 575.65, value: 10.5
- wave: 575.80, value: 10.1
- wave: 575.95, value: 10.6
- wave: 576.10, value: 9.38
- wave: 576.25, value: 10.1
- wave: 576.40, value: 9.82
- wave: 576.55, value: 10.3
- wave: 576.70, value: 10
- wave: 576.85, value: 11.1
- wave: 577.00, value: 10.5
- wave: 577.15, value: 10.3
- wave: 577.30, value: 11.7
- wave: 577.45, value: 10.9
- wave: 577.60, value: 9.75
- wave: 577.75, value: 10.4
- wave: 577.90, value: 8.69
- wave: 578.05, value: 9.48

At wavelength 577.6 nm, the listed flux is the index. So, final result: 9.75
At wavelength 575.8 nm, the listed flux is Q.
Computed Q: 10.1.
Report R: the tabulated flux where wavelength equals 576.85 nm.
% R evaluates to 11.1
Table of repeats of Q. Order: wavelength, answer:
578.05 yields 9.48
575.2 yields 9.75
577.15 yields 10.3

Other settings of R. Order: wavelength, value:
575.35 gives 9.25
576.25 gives 10.1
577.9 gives 8.69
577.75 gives 10.4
